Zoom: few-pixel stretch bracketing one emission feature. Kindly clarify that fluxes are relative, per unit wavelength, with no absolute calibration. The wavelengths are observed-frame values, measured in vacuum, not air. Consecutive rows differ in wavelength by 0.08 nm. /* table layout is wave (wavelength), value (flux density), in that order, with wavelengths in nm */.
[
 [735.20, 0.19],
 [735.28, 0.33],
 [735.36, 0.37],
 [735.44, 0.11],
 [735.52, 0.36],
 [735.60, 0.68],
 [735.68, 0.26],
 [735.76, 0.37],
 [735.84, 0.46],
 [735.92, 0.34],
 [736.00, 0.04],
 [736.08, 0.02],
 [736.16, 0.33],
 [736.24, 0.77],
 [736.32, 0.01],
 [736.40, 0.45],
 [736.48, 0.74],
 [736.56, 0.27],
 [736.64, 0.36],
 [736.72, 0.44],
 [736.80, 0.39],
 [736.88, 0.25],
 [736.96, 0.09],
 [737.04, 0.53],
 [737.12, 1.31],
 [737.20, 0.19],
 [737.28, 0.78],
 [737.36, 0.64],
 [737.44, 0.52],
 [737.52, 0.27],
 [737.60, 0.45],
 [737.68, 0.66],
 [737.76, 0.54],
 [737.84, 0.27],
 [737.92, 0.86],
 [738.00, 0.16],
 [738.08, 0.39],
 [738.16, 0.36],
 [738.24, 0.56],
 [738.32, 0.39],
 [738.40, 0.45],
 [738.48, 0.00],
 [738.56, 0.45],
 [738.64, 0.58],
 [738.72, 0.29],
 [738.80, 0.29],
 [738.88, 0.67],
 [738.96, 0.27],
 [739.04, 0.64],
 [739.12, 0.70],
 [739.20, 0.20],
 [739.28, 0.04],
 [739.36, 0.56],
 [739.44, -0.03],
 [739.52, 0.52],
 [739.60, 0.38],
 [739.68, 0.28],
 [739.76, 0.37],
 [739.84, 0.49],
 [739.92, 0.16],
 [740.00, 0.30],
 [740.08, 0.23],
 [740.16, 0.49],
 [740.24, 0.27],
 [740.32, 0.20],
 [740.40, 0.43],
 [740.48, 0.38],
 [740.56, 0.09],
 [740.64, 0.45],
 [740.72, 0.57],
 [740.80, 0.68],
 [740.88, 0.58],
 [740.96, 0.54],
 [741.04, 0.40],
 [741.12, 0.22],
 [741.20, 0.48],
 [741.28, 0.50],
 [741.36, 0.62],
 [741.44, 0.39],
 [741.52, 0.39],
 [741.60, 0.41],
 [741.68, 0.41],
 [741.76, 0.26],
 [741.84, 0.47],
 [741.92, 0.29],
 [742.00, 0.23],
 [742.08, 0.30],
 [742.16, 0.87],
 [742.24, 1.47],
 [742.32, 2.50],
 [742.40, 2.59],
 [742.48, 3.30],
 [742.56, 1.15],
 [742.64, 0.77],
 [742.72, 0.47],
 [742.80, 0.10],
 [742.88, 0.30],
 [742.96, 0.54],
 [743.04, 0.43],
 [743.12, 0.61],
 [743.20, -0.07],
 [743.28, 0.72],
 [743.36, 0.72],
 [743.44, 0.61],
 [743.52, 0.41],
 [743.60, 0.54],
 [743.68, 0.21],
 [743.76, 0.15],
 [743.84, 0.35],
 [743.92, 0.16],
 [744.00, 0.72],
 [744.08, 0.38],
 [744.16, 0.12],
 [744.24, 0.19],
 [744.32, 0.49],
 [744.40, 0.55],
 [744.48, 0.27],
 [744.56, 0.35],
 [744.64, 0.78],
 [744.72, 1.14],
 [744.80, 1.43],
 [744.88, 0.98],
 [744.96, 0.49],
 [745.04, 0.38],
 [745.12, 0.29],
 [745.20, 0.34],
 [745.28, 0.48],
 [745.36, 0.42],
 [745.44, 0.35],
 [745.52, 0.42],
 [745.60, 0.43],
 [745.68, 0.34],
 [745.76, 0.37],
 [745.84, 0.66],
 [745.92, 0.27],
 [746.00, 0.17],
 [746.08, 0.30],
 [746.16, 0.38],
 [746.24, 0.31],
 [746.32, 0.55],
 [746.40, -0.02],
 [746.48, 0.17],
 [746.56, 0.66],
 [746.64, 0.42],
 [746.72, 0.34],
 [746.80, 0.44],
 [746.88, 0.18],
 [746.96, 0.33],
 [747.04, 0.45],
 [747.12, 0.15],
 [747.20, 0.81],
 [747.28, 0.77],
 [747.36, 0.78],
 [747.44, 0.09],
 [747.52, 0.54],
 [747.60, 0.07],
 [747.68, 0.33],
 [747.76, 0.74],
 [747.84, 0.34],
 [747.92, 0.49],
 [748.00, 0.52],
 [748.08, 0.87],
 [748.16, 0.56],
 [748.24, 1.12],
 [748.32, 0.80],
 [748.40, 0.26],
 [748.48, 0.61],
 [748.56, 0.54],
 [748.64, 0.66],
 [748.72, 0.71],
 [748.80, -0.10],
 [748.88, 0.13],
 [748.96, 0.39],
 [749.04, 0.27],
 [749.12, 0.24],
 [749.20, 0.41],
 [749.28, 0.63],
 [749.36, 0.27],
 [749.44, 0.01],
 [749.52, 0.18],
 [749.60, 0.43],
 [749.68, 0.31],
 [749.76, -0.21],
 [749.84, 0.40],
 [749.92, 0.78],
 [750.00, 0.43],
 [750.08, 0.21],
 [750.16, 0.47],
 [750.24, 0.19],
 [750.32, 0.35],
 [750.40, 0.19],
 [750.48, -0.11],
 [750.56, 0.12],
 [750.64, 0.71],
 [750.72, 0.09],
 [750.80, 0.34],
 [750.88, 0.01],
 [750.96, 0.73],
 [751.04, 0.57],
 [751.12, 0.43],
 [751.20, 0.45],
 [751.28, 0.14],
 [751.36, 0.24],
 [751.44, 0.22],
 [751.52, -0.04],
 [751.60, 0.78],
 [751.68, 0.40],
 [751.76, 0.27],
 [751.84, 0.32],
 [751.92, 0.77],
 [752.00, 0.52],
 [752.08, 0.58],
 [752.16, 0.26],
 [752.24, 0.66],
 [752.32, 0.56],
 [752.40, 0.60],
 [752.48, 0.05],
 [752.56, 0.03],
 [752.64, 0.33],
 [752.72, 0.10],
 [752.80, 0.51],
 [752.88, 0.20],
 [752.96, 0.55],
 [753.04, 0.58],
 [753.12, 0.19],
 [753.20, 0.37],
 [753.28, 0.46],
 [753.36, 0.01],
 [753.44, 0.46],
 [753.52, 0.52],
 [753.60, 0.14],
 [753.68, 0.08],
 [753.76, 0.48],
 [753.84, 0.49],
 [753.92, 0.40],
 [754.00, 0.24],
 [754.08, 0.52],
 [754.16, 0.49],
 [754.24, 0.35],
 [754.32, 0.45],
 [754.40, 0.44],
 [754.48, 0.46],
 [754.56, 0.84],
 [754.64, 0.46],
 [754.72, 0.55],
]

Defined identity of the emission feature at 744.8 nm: [N II]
